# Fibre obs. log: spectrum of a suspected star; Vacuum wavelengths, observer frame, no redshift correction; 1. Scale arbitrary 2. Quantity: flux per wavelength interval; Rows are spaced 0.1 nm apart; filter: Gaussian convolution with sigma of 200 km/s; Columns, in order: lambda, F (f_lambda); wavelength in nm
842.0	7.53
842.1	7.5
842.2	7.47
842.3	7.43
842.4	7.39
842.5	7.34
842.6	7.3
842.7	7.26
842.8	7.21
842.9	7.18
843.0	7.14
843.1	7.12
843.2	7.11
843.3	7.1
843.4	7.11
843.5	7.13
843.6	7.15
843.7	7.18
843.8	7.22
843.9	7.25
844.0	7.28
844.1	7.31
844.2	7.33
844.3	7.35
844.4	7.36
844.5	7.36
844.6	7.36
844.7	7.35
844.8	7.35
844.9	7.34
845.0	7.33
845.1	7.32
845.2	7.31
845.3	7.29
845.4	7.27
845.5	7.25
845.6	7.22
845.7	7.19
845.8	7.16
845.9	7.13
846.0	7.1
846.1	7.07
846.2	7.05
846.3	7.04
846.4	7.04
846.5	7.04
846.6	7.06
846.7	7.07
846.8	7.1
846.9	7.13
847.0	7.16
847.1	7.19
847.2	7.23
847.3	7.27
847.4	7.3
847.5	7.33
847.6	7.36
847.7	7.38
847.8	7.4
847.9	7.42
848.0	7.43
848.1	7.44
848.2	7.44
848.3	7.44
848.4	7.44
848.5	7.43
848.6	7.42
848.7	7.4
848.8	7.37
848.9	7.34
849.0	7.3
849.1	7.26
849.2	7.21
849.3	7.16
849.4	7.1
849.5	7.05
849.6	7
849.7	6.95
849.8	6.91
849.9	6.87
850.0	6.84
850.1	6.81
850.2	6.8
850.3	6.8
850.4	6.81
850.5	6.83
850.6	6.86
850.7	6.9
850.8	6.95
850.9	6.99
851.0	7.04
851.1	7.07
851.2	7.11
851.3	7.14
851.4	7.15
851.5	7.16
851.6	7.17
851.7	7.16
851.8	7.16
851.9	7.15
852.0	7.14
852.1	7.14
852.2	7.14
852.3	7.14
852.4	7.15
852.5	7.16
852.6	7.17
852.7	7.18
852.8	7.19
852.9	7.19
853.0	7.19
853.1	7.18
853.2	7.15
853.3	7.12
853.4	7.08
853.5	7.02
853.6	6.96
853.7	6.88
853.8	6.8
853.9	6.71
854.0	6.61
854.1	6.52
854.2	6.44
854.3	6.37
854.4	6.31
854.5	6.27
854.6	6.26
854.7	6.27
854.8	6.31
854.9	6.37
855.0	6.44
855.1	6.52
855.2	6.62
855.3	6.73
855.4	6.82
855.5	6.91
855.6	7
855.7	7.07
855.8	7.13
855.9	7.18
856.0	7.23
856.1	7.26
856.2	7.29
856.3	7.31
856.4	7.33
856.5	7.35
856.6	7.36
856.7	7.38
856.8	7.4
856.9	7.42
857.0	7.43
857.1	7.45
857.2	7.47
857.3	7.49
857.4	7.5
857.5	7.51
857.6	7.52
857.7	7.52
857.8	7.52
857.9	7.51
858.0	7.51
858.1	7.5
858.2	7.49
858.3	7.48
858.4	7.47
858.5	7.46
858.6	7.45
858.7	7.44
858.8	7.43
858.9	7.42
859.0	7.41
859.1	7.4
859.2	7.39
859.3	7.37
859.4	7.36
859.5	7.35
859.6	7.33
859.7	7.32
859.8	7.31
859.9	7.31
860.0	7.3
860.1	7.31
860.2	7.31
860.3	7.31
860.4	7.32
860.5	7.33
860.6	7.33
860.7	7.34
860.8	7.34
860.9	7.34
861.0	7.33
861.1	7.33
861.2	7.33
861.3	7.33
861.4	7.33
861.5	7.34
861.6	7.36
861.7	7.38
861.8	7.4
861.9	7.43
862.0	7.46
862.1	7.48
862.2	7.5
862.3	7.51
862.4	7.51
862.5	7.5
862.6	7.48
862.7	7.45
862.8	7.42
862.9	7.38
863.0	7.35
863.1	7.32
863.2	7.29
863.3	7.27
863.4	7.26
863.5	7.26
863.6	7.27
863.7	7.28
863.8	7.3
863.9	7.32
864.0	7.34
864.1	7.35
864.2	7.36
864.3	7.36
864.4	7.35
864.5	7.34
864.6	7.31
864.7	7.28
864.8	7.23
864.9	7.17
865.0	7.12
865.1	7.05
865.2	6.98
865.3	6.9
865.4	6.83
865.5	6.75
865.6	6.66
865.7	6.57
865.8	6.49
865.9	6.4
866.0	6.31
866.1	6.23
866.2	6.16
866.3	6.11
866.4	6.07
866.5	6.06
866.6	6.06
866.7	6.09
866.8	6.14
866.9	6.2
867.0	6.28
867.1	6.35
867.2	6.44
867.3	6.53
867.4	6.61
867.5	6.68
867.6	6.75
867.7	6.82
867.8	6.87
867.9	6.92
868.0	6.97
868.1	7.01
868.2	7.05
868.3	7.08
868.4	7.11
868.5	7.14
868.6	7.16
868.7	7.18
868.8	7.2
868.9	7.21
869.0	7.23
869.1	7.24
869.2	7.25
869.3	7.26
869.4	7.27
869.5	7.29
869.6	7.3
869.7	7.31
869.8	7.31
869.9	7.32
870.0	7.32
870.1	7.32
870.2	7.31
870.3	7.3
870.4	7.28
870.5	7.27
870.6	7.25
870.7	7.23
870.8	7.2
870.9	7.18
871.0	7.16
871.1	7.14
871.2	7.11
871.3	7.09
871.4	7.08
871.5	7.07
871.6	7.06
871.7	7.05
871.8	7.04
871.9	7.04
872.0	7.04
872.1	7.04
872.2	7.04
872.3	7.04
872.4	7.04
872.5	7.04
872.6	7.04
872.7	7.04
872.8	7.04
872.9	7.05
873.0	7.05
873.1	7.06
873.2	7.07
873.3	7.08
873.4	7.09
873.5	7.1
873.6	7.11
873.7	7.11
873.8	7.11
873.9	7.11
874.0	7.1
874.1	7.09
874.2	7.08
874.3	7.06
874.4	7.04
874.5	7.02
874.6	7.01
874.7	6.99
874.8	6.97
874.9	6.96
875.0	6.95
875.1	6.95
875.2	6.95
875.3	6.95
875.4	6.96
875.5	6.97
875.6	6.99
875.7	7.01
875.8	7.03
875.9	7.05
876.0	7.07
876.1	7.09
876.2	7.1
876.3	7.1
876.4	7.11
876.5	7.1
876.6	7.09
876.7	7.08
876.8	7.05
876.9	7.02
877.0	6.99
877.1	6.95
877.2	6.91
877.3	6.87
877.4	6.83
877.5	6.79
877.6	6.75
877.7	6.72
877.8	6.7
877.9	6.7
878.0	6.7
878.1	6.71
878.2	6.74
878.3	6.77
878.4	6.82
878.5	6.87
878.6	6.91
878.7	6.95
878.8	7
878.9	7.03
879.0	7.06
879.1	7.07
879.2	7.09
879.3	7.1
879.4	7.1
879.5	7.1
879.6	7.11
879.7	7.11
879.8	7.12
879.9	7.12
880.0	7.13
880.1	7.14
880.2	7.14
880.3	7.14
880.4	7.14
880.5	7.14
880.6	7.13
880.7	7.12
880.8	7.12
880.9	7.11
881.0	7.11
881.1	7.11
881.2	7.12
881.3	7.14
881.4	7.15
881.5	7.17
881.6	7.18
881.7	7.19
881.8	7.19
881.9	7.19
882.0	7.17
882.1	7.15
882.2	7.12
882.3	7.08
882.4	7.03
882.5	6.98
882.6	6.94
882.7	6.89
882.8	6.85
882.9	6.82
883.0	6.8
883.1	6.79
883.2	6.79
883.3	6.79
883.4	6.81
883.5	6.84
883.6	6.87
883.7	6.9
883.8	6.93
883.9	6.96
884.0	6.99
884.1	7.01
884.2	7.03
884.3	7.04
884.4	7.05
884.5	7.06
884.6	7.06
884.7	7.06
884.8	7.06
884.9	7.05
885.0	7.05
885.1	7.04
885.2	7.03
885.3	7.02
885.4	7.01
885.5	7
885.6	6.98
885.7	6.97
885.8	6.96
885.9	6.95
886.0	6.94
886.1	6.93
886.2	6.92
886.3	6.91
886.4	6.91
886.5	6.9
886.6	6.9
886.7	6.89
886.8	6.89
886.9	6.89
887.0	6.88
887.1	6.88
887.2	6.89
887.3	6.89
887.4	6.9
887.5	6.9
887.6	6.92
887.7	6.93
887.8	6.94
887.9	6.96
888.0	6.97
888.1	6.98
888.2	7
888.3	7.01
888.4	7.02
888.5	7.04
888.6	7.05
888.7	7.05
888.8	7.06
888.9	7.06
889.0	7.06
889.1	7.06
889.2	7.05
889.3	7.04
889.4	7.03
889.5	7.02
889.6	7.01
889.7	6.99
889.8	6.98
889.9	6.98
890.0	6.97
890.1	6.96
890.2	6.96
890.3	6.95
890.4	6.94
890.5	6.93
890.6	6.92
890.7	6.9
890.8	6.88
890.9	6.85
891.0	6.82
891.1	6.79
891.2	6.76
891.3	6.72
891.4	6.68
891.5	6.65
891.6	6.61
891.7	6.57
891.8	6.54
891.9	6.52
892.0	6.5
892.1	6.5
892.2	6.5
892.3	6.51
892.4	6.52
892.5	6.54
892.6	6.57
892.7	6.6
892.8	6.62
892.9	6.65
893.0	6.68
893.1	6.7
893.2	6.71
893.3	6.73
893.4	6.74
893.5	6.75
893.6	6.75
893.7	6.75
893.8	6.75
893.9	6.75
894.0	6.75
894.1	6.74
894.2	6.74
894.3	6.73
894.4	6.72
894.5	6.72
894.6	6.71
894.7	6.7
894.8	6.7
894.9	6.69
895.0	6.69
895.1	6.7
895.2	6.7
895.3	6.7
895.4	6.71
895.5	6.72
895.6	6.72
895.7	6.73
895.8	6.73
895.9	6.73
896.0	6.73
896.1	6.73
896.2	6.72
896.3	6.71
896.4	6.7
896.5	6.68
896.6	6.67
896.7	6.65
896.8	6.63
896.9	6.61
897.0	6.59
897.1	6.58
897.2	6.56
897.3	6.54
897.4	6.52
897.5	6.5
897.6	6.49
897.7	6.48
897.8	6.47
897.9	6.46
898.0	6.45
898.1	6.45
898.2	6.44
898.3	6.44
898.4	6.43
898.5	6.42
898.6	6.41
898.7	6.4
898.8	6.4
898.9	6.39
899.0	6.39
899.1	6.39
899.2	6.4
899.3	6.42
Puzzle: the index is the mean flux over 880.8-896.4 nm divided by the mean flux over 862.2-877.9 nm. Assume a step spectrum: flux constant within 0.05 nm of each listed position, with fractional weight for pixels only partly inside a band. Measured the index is 0.98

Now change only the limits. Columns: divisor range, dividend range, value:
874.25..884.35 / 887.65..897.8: 0.97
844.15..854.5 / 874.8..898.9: 0.96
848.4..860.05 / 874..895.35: 0.97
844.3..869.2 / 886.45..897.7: 0.95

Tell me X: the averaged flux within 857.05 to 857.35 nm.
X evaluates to 7.47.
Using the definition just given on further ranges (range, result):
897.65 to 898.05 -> 6.46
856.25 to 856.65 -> 7.34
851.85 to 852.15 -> 7.14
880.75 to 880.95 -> 7.11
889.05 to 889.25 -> 7.06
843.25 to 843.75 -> 7.13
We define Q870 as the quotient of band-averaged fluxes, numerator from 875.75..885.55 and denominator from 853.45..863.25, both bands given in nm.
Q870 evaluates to 0.97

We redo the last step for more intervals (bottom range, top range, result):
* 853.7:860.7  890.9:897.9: 0.93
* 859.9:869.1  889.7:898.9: 0.95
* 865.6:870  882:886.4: 1.03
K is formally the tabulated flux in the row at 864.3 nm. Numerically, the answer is 7.36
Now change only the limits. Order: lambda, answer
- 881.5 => 7.17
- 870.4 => 7.28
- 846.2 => 7.05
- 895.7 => 6.73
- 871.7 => 7.05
